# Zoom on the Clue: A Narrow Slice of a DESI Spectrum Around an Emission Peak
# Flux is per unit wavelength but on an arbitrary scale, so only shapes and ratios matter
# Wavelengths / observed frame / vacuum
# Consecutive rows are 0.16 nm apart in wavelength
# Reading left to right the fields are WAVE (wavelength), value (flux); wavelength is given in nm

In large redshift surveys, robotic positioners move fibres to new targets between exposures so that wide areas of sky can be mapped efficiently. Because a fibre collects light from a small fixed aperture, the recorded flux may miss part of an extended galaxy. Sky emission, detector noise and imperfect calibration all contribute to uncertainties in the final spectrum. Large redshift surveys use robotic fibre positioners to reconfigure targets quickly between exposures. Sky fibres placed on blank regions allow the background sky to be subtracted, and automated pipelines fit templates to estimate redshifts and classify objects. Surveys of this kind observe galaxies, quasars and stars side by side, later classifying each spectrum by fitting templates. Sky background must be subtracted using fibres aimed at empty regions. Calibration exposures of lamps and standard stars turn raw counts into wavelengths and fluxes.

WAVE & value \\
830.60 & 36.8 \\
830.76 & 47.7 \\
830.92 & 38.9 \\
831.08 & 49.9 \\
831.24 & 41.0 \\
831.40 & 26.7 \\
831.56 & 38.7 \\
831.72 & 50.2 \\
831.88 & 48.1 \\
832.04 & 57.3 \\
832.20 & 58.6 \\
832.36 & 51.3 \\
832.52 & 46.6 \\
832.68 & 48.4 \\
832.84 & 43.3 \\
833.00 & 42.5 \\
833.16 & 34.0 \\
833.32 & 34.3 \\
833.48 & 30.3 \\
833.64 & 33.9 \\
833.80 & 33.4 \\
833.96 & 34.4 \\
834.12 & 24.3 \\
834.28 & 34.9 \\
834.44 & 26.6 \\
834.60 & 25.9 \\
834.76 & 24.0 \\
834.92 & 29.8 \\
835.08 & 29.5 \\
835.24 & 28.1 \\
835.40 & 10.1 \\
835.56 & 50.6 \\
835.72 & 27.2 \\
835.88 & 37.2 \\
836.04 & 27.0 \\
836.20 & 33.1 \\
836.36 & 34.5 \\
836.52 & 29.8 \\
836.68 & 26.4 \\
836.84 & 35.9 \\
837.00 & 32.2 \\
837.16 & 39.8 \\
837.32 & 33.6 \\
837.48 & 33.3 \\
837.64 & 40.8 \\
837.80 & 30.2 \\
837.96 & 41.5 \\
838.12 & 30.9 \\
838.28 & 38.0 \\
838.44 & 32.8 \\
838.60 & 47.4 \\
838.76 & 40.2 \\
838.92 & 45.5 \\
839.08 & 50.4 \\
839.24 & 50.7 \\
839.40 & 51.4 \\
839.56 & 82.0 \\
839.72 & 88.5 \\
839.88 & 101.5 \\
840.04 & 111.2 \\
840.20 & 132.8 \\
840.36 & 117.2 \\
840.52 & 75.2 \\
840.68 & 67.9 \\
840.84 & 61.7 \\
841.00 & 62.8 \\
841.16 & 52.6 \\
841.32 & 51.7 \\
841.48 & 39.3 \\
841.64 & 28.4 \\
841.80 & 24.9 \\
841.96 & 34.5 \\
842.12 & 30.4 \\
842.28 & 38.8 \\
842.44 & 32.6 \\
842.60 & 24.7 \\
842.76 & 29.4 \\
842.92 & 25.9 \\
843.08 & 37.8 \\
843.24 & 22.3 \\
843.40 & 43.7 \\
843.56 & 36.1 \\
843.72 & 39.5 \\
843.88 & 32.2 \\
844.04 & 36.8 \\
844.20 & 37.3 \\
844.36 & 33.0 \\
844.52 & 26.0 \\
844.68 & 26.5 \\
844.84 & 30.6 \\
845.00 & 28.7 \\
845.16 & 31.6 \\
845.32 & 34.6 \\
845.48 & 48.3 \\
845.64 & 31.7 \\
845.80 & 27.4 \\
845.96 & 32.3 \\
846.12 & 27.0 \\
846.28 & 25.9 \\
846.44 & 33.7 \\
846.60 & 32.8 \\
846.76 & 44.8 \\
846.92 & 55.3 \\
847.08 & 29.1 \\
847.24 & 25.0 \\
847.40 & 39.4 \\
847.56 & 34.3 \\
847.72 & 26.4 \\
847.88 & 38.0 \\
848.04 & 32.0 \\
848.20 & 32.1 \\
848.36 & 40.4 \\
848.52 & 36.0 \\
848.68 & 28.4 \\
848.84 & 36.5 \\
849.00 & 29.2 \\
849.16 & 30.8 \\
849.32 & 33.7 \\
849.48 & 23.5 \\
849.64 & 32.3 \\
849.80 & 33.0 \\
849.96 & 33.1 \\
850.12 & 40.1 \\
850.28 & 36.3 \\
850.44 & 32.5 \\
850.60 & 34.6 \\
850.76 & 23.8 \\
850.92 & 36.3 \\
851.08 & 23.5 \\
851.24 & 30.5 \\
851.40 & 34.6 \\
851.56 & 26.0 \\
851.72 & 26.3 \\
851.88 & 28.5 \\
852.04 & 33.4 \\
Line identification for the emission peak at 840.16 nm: [O III]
